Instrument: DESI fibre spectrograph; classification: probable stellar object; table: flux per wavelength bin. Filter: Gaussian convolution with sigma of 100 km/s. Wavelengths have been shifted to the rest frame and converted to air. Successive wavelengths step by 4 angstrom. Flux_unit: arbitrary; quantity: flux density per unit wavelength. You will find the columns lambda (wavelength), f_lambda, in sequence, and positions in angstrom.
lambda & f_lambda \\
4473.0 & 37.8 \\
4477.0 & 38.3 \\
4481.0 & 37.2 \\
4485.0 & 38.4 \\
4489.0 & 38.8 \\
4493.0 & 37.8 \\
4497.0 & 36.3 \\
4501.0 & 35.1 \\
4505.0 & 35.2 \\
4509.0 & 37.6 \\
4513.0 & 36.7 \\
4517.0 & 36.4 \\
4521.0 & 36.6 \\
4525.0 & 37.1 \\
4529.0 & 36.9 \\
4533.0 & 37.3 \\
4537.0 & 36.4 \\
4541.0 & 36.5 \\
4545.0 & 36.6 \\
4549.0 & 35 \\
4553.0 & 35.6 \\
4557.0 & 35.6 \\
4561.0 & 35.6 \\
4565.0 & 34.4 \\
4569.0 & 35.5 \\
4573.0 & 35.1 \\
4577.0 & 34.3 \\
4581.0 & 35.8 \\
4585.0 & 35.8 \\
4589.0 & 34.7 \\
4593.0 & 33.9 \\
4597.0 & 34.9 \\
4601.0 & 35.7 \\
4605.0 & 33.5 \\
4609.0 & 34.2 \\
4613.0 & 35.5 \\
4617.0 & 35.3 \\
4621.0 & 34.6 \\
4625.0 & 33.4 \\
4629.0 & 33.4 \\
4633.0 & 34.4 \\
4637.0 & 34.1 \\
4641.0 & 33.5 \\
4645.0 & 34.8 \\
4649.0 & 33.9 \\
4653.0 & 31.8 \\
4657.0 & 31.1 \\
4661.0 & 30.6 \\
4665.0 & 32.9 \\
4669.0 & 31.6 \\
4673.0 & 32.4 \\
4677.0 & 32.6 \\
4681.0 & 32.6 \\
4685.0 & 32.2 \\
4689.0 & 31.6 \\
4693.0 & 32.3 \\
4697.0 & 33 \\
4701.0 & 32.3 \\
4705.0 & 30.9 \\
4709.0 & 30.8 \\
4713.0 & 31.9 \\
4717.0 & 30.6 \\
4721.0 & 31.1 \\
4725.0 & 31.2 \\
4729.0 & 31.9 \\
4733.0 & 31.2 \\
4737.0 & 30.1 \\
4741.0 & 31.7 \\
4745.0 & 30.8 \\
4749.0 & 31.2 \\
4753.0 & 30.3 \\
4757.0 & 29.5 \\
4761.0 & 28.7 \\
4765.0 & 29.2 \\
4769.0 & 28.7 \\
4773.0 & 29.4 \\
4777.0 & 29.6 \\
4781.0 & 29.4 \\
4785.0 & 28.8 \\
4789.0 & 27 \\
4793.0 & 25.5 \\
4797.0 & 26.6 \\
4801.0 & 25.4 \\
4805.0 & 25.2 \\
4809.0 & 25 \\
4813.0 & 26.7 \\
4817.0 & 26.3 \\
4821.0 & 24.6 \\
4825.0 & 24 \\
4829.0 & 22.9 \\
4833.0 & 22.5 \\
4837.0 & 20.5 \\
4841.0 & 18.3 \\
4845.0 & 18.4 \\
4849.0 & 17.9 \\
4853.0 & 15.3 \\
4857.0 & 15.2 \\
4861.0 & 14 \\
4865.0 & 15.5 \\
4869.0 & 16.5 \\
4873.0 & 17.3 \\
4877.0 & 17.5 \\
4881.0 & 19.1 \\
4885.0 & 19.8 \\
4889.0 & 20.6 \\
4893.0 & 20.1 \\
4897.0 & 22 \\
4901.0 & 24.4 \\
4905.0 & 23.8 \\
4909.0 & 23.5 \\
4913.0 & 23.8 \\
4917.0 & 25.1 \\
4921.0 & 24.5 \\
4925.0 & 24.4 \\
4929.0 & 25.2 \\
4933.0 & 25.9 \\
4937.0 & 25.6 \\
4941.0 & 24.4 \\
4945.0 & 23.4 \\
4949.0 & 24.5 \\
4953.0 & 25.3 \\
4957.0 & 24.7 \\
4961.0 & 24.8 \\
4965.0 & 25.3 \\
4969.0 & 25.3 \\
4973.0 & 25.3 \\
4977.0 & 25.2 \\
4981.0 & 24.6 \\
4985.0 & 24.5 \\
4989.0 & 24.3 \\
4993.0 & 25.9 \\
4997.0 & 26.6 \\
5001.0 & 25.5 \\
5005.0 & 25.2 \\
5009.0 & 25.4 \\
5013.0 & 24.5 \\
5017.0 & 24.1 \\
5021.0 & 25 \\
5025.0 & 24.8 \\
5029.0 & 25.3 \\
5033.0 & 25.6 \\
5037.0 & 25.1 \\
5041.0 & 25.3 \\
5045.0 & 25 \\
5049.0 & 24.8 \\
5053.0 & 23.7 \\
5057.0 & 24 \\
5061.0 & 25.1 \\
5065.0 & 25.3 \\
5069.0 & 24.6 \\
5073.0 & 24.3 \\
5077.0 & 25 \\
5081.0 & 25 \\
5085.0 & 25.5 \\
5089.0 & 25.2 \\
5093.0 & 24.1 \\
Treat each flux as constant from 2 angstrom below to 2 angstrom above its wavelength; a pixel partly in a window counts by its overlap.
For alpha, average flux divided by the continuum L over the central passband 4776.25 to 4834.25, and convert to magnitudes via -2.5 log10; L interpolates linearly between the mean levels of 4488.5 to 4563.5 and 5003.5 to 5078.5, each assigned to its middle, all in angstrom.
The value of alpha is 0.16 mag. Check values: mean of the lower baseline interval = 36.4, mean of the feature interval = 25.9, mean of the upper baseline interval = 24.8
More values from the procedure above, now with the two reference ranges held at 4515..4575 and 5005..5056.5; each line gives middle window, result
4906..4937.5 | 0.11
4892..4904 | 0.24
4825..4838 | 0.30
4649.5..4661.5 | 0.06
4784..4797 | 0.13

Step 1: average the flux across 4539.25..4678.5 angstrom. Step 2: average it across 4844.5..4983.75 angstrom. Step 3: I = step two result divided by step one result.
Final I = 0.64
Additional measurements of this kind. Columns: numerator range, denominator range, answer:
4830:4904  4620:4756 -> 0.58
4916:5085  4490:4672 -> 0.71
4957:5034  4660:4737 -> 0.79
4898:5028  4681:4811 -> 0.83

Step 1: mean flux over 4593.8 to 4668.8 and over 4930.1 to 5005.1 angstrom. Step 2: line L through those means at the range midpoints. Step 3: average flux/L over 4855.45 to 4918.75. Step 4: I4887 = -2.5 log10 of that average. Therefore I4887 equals 0.33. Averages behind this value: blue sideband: 33.7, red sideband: 25.1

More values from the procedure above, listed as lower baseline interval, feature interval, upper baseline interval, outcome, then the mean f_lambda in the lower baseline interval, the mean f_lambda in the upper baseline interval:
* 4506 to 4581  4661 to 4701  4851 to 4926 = -0.091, 36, 20.1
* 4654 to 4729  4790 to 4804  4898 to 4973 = 0.112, 31.8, 24.6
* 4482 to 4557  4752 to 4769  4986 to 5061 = 0.065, 36.7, 25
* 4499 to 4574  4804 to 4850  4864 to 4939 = 0.096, 36.1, 21.9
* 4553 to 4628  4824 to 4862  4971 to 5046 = 0.466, 34.9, 25.1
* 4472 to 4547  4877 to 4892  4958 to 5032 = 0.383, 37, 25.1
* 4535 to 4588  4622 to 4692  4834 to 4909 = -0.082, 35.5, 18.9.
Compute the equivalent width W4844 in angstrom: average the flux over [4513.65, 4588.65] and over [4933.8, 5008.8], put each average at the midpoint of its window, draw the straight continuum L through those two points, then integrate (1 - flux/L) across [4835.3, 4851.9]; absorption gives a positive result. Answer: 5.7 angstrom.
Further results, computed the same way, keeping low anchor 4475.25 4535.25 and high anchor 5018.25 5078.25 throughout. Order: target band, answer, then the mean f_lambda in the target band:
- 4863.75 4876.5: 5.4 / 16.6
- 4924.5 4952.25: 2.5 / 24.8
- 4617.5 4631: 0.2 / 34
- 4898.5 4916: 2.6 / 23.9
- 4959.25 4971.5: 0.7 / 25.1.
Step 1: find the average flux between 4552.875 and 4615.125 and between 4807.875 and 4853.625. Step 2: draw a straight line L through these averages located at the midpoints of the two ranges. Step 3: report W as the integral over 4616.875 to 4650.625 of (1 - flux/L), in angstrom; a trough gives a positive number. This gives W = -1.8 angstrom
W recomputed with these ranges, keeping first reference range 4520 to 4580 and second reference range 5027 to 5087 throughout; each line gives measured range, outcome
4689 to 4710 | 0.5 angstrom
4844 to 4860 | 7.0 angstrom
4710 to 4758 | 1.4 angstrom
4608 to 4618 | -0.2 angstrom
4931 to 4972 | 3.4 angstrom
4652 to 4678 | 1.2 angstrom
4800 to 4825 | 4.0 angstrom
